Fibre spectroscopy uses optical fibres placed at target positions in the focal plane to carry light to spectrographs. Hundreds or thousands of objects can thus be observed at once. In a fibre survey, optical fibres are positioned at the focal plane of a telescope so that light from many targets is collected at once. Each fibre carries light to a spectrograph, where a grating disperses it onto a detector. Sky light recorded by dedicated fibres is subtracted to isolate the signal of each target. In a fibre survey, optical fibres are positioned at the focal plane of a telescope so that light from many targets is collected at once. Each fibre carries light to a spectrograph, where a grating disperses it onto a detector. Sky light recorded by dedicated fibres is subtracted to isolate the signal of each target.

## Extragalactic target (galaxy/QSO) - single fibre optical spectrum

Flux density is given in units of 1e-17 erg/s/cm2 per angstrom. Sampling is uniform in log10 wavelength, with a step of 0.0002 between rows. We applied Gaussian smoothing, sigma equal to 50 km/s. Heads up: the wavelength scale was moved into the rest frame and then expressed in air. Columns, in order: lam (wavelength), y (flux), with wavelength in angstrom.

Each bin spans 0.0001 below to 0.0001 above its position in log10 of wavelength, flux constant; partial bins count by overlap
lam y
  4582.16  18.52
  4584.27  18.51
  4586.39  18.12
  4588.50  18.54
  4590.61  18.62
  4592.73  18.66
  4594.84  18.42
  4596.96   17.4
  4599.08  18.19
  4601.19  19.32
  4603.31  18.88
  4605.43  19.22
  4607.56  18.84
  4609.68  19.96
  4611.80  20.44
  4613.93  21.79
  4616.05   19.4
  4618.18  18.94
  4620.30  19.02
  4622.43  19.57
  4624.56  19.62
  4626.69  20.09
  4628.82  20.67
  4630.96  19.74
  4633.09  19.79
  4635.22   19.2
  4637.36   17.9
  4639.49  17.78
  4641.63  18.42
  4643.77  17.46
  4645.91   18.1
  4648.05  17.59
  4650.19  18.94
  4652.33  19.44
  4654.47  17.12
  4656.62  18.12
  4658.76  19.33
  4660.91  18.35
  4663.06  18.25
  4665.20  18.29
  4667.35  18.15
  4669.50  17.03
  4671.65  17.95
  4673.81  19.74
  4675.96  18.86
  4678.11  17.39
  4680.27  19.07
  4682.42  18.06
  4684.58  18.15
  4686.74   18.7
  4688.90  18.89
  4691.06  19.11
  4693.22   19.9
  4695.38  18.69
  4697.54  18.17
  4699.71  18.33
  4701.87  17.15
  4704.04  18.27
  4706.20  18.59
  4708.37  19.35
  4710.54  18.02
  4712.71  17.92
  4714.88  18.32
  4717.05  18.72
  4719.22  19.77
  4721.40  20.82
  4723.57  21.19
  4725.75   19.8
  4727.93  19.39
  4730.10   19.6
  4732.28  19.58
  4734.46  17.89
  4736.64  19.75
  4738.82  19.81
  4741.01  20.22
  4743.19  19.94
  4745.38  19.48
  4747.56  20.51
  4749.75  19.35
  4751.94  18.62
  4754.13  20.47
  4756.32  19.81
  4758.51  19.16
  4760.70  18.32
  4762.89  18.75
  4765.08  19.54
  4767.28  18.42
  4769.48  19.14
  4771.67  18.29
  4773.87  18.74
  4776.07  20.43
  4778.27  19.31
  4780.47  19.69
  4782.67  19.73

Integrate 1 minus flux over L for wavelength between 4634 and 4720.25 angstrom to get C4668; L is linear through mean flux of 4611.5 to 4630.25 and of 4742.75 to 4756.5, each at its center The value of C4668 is 6.15 angstrom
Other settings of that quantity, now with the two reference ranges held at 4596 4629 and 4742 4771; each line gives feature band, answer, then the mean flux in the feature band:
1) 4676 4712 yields 1.6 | 18.5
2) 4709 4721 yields 0.4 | 18.7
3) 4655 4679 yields 1.4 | 18.3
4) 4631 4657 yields 1.4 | 18.4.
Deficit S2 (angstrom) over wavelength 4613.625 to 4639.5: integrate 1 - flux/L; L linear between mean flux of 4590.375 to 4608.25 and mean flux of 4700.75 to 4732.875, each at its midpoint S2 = -1.1 angstrom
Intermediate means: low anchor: 18.6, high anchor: 19.1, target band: 19.5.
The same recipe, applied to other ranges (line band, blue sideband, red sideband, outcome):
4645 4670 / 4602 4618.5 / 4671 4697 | 1.07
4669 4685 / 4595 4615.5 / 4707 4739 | 0.81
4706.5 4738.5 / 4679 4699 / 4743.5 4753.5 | -0.16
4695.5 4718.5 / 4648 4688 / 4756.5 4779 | 0.38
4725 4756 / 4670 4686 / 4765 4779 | -1.23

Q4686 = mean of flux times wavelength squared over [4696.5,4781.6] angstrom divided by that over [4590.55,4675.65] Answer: 1.1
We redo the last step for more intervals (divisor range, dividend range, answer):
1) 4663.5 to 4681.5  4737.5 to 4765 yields 1.10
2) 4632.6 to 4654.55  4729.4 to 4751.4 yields 1.11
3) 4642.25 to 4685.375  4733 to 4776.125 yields 1.10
